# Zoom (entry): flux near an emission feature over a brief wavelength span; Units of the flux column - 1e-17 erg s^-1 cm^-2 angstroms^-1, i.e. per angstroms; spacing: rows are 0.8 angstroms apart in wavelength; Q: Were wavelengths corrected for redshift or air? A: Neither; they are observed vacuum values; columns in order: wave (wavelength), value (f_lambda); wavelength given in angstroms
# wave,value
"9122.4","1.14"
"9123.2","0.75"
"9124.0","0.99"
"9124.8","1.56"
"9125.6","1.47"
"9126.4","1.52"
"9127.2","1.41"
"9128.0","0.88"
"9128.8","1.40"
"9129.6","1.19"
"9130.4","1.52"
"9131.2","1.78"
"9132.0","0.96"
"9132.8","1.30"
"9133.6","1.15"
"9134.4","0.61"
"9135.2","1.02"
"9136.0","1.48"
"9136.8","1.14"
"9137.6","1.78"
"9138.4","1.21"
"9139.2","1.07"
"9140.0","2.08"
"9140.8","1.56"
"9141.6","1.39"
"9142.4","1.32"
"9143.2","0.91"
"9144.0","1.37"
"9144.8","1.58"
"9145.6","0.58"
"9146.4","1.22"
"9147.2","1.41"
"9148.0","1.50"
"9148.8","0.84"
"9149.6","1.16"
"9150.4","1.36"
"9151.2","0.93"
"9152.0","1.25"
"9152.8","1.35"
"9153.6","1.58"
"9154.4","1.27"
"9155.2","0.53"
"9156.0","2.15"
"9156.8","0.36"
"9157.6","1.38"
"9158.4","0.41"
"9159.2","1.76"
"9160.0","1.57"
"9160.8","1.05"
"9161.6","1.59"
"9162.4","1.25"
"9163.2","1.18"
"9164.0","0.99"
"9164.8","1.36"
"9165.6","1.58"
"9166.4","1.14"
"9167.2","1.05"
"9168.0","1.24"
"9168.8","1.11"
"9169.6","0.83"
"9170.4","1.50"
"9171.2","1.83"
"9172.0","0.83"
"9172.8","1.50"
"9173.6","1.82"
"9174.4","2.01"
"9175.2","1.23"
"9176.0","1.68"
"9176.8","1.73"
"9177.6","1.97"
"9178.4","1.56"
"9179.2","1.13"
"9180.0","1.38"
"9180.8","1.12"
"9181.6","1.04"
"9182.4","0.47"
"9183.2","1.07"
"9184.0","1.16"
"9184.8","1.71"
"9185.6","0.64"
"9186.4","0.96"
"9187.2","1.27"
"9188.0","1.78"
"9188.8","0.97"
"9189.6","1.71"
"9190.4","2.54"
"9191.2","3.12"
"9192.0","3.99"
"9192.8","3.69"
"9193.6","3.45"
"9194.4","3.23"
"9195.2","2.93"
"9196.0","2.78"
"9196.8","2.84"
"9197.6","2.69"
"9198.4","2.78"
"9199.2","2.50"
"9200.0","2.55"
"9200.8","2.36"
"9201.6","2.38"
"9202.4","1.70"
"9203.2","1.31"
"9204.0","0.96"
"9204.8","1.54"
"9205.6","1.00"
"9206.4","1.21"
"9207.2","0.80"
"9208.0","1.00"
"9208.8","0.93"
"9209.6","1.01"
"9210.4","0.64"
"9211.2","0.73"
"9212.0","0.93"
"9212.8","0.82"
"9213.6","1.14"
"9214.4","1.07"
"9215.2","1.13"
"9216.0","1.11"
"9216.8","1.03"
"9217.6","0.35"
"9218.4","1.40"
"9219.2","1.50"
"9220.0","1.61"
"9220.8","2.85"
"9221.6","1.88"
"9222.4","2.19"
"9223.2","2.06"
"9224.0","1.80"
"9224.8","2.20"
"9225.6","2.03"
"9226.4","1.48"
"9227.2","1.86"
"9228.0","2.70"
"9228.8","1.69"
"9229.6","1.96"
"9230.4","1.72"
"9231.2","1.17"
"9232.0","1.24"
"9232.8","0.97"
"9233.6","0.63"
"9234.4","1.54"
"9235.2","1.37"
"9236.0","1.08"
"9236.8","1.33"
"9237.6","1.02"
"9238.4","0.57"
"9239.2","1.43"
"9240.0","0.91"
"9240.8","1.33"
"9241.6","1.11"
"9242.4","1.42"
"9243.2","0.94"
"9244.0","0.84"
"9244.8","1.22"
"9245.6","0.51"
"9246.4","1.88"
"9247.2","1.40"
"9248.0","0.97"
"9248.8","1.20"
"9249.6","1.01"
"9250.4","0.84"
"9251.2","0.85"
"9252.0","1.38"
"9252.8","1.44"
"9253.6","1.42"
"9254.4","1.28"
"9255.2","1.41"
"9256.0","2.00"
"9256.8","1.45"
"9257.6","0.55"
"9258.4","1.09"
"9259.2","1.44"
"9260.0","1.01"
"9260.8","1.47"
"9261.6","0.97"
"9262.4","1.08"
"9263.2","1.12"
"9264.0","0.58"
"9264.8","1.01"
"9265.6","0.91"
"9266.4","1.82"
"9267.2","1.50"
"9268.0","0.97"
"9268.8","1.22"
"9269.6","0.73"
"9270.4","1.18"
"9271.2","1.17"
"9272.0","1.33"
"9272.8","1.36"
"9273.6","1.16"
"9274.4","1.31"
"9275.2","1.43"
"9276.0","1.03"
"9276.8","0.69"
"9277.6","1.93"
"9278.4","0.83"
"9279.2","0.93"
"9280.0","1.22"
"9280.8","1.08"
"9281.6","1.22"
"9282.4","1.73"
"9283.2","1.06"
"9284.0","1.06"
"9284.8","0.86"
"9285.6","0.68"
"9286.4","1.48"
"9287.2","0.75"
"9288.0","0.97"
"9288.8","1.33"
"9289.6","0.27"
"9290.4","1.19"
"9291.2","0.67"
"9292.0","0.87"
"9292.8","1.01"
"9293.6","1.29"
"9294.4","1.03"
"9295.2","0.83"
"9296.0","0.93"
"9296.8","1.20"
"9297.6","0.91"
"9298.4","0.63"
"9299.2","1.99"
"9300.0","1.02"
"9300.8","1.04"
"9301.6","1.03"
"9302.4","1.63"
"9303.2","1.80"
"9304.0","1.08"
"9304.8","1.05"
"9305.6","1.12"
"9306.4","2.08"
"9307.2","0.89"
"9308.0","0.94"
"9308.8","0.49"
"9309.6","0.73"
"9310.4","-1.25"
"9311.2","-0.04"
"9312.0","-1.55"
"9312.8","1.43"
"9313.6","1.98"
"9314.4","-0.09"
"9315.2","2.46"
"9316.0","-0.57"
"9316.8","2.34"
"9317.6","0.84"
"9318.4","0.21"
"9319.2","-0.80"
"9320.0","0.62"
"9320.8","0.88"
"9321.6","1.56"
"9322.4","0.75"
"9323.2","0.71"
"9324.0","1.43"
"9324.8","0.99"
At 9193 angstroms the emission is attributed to H-alpha 6563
